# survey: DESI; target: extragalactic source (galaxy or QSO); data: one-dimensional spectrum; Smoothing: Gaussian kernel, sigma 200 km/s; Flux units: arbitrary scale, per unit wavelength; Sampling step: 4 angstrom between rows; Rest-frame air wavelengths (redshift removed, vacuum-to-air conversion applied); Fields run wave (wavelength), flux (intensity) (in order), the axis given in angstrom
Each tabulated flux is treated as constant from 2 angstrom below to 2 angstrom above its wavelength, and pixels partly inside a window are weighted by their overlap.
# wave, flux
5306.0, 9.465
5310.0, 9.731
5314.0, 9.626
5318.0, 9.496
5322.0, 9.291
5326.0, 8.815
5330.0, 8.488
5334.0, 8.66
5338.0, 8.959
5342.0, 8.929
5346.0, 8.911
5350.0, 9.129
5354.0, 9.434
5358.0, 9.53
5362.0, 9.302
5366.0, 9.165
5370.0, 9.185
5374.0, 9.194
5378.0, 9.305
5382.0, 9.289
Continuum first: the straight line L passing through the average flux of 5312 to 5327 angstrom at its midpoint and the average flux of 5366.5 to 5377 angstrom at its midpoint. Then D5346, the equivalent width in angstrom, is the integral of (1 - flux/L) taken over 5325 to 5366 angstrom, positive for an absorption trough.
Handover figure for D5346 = 1.1 angstrom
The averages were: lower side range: 9.34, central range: 9.03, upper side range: 9.2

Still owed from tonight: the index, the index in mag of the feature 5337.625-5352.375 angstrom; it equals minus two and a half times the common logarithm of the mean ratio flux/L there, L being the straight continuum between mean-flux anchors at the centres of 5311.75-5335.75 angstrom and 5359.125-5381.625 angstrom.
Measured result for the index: 0.02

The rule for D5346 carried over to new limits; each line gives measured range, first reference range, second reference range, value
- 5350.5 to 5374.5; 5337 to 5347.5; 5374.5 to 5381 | -0.45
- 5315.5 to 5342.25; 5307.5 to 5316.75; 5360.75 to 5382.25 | 1.61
